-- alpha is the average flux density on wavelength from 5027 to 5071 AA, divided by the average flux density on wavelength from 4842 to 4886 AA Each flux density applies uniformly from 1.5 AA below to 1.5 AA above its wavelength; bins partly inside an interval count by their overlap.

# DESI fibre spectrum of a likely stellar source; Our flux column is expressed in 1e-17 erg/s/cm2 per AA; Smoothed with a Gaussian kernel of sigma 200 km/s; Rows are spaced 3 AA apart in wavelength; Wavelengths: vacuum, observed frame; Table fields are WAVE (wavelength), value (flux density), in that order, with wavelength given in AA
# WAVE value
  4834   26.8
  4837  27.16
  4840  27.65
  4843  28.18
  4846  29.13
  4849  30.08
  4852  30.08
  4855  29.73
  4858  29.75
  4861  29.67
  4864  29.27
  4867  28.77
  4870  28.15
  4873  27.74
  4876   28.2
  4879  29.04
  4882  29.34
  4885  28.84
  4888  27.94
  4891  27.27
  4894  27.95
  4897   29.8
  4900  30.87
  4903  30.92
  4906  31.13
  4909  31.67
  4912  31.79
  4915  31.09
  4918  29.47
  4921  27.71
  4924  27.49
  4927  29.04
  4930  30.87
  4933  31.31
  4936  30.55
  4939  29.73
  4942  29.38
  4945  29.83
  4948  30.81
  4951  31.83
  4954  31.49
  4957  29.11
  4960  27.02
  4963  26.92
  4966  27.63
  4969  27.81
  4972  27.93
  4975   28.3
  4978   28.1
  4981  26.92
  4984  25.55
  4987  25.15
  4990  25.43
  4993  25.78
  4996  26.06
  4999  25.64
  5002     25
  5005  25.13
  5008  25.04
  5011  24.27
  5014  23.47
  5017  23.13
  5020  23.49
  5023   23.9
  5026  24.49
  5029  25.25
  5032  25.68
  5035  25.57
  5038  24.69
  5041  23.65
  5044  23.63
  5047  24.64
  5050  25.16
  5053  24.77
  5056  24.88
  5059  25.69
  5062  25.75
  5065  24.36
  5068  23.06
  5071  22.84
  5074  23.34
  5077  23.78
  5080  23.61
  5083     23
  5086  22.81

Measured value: 0.85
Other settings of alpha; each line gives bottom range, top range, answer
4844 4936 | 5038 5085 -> 0.82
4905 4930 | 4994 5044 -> 0.82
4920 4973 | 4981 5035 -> 0.85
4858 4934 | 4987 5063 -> 0.84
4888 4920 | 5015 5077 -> 0.81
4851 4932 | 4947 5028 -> 0.90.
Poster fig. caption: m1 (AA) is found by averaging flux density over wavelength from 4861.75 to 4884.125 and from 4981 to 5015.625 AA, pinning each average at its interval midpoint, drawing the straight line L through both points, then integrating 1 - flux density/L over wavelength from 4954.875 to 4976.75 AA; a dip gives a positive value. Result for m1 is -1.5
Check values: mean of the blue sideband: 28.7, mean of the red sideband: 25.2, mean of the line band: 27.9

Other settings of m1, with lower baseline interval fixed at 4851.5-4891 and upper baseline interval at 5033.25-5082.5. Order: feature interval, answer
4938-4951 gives -1.5 AA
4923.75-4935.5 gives -1.1 AA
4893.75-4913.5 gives -1.9 AA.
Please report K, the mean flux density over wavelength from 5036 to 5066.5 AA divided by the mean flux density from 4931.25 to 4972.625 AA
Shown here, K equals 0.84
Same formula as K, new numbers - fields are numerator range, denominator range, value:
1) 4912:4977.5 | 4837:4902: 1.02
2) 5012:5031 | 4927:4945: 0.79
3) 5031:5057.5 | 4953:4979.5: 0.88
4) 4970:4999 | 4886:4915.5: 0.89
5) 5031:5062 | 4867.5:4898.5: 0.87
